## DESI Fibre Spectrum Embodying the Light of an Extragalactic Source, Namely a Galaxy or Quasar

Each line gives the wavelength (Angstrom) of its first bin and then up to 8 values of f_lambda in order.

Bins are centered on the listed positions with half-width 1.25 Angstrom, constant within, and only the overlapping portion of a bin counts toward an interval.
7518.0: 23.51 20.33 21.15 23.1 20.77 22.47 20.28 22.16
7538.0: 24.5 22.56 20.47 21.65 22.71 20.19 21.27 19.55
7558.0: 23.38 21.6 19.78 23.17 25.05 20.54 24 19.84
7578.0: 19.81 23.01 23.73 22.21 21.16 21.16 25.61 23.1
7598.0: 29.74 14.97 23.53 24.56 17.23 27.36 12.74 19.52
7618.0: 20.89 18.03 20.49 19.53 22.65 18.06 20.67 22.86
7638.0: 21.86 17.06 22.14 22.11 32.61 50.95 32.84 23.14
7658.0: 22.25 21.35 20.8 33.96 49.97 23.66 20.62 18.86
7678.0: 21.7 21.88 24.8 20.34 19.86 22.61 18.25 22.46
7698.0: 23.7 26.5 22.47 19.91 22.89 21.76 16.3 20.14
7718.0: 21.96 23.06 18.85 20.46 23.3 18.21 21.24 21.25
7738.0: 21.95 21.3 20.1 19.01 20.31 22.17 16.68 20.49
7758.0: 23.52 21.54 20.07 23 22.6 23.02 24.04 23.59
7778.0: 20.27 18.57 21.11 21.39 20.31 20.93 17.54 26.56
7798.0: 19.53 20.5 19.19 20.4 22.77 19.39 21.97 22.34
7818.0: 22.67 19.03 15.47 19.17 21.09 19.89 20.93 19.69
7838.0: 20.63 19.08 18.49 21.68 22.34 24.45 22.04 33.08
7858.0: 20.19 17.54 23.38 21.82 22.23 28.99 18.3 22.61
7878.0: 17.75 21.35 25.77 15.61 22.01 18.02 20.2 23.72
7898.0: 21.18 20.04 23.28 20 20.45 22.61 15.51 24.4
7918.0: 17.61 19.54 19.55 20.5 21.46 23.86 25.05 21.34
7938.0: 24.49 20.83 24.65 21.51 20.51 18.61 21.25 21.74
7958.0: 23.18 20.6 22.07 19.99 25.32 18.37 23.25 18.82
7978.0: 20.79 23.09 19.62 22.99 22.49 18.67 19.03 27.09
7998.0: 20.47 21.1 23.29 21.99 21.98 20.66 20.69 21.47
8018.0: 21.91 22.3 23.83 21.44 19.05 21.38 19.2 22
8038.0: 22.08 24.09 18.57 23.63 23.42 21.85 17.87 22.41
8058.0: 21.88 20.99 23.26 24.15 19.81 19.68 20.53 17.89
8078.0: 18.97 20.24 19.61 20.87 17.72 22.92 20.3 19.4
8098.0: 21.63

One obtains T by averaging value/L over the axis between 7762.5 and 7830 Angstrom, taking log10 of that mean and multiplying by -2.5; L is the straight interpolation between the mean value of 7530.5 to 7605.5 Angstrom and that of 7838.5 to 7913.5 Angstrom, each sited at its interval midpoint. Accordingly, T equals 0.04 mag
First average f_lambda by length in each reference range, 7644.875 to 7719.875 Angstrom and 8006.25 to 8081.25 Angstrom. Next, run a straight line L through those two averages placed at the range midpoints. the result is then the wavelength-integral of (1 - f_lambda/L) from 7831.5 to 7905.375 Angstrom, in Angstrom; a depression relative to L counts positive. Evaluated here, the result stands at 4.36 Angstrom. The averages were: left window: 24.7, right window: 21.3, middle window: 21.6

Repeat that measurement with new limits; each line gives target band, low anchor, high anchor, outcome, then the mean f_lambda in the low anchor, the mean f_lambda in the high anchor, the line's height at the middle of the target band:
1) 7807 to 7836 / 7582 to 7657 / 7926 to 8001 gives 2.5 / 23.1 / 21.7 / 22.3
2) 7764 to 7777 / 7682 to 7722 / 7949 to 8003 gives -0.9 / 21.7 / 21.4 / 21.6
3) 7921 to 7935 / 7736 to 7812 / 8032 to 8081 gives -0.5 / 21.1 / 21.1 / 21.1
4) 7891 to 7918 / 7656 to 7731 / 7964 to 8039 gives 1.2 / 22.8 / 21.5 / 21.9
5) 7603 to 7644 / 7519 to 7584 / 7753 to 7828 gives 2.1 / 21.8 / 21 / 21.6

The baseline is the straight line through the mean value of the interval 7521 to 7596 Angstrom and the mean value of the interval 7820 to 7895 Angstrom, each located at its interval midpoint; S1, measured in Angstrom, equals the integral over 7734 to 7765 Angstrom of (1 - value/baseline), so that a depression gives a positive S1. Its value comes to 1.0 Angstrom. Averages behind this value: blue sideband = 22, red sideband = 21.1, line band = 20.8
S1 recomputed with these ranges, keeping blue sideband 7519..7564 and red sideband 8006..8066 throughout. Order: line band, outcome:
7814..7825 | 0.9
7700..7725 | 0.5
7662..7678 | -4.5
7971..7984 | 0.4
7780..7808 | 1.2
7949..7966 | 0.4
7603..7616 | 0.6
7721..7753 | 1.5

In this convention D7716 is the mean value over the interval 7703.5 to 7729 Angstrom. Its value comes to 20.9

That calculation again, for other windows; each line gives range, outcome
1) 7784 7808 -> 20.8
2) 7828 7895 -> 21.5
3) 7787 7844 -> 20.3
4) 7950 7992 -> 21.3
